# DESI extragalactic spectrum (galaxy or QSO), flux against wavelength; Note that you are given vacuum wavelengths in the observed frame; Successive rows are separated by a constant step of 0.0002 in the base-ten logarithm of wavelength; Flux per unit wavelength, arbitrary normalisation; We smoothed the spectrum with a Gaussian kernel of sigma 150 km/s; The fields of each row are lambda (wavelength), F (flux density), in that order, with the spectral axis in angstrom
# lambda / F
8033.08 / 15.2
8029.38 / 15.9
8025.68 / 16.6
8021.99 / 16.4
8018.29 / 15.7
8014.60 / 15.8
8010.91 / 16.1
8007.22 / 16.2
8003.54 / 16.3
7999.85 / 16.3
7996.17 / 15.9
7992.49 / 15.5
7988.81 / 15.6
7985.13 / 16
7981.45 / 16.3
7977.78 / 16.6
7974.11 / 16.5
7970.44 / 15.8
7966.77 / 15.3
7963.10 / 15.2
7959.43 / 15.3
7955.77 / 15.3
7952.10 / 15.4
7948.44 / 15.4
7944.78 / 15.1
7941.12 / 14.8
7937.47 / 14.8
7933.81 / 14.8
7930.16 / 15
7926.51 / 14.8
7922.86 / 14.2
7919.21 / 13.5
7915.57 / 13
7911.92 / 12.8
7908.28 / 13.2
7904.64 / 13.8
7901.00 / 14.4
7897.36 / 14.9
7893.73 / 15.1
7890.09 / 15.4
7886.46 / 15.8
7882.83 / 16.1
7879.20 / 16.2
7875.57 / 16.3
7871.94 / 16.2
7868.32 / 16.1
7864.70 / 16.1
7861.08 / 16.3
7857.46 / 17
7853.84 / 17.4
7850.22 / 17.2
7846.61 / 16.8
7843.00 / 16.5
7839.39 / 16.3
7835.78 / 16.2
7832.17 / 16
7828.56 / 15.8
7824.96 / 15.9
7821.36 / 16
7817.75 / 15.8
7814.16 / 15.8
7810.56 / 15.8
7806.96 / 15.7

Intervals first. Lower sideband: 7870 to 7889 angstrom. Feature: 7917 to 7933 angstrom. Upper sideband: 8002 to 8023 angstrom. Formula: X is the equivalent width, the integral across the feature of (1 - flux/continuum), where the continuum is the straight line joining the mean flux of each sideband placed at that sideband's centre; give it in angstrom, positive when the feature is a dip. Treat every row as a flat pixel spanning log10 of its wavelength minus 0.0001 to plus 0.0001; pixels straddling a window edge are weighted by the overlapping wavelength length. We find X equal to 1.7 angstrom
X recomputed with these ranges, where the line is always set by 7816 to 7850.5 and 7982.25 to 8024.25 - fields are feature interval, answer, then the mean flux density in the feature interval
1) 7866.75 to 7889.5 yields 0.1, 16.1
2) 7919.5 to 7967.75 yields 3.3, 15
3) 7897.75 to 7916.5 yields 3.0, 13.6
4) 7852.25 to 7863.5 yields -0.5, 16.8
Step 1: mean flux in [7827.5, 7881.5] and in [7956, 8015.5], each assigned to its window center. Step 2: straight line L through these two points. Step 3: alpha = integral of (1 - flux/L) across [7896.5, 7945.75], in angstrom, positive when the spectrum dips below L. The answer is 6.0 angstrom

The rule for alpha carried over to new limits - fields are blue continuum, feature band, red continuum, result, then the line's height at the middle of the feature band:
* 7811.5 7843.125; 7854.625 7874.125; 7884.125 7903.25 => -1.1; 15.5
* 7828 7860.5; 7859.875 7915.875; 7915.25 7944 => 1.4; 15.5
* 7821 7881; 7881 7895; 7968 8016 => 0.6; 16.3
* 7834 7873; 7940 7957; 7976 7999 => 1.0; 16.2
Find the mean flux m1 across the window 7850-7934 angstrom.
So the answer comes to 15.2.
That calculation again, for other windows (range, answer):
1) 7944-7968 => 15.3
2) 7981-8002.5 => 15.9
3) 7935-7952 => 15.1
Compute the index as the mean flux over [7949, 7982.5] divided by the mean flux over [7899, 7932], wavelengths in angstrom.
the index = 1.13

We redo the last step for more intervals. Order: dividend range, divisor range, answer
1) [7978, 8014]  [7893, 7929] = 1.15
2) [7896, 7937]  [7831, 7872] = 0.85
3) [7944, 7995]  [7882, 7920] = 1.09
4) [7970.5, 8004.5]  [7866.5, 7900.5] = 1.02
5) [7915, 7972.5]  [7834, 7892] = 0.91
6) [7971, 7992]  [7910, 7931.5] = 1.16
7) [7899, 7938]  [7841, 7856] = 0.83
